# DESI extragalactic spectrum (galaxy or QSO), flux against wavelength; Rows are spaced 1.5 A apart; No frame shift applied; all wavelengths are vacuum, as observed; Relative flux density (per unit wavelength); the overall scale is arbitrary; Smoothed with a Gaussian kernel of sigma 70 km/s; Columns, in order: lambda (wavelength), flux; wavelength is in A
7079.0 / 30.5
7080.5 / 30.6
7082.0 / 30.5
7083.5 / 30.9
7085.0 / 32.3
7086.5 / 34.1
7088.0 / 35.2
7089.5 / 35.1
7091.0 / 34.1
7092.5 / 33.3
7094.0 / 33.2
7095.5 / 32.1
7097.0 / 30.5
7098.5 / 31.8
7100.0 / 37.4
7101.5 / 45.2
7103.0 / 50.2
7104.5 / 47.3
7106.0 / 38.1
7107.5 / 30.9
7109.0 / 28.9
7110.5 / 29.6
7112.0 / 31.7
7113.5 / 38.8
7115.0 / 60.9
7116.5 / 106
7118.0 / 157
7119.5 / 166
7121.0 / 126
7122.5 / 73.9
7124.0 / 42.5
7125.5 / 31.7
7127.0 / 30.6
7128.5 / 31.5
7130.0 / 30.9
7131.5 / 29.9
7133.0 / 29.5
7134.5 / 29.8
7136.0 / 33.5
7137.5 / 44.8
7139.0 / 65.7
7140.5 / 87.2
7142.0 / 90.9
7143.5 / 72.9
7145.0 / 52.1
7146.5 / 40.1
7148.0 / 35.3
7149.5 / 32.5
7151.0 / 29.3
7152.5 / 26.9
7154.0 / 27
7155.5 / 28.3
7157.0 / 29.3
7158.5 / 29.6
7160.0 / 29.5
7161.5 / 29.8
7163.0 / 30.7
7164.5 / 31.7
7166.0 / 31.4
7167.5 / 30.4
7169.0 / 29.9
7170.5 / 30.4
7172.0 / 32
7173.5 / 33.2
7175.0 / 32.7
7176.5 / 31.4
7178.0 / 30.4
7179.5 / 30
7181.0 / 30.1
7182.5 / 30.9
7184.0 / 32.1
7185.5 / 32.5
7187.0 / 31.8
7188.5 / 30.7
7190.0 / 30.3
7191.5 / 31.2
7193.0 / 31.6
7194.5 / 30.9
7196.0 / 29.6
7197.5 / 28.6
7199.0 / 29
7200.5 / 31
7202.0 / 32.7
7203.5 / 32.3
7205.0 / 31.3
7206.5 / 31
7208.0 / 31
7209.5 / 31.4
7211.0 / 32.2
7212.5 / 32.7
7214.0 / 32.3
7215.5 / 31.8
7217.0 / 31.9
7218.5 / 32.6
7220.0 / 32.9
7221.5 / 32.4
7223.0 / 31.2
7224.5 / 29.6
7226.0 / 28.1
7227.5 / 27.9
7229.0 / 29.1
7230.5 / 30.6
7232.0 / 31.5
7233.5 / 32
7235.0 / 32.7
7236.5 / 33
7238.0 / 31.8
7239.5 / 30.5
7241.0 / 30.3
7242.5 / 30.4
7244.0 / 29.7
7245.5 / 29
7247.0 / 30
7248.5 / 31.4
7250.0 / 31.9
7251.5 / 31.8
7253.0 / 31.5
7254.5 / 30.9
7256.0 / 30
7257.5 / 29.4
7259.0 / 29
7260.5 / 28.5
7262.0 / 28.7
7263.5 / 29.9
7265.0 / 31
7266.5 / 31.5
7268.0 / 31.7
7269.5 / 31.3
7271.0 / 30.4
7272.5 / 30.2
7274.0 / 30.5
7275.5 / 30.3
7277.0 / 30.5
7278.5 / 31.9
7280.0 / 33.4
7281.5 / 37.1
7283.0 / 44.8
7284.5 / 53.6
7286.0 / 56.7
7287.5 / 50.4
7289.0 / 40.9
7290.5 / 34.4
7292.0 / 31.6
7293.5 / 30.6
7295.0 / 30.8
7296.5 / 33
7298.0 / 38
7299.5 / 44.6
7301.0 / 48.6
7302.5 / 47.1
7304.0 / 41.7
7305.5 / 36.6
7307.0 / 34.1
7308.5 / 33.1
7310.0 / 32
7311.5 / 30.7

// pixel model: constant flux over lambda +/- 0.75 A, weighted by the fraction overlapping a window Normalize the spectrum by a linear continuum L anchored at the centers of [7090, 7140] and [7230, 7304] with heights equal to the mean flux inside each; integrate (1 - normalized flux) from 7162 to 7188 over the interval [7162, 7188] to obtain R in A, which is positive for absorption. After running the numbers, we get 7.5 A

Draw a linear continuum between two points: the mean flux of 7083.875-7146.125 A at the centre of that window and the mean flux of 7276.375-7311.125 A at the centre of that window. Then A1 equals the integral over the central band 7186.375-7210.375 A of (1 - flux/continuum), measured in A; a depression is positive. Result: 7.66 A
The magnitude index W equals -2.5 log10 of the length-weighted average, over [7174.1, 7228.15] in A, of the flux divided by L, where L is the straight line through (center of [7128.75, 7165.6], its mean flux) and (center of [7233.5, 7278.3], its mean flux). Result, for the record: 0.14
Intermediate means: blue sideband 40.1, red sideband 30.7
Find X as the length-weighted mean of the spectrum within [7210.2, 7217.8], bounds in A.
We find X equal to 32.2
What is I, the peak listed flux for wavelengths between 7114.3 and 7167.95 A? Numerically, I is 166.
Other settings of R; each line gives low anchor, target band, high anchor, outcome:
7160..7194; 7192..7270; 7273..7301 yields 8.2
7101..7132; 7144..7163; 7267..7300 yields 7.4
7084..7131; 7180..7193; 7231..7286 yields 3.1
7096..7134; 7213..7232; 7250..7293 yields 4.5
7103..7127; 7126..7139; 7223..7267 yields 5.6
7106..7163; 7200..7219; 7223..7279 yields 2.9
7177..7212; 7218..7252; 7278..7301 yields 3.8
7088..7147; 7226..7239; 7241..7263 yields 0.9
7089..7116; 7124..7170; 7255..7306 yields -1.4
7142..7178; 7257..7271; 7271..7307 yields 2.8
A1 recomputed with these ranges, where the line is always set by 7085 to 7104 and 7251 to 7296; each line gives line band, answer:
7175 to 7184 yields 1.1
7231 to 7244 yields 1.2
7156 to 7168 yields 1.7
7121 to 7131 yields -3.0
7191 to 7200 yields 1.2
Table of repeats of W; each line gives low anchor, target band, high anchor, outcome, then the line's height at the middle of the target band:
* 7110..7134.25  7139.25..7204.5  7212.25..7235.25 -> 0.33 mag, 47.5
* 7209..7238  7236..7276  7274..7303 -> 0.15 mag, 35.2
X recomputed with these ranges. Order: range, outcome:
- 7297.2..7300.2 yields 41.1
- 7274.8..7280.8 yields 31.6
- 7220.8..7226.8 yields 30.3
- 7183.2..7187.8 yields 32.1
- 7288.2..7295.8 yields 33.8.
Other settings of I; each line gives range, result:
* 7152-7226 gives 33.2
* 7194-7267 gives 33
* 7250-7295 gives 56.7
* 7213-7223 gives 32.9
